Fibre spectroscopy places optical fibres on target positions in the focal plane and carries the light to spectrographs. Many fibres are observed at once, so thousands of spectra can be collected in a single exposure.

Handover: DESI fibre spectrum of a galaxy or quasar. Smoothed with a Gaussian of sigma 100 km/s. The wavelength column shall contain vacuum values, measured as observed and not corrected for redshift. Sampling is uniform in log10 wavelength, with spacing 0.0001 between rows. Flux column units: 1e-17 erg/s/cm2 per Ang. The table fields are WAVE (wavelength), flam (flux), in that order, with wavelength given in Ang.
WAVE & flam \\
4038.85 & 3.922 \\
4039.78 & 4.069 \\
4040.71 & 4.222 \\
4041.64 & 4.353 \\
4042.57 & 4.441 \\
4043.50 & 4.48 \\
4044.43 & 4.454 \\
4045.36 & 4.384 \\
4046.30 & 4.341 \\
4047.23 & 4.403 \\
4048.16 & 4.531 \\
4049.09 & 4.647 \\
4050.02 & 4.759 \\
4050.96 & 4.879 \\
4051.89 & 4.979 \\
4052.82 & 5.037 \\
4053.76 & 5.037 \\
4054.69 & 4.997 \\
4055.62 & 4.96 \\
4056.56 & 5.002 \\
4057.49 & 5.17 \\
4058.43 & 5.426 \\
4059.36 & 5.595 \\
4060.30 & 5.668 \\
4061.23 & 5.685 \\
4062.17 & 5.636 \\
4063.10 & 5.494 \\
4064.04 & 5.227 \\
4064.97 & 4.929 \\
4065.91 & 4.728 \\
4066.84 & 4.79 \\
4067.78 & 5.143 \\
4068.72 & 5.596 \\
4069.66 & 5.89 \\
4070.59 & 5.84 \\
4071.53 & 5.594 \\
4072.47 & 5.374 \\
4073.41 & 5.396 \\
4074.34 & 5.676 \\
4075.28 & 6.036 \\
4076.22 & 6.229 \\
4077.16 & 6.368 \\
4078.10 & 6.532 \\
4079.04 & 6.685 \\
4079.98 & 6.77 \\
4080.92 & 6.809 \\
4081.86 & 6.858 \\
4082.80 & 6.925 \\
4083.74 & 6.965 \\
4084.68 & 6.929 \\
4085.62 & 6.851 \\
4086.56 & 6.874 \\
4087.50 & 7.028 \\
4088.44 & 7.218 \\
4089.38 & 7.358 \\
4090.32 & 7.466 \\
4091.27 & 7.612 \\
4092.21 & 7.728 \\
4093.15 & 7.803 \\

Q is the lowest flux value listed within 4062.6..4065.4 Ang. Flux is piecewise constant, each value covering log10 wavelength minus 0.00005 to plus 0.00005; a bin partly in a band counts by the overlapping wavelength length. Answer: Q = 4.929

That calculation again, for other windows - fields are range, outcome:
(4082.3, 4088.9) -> 6.851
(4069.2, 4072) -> 5.594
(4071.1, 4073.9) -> 5.374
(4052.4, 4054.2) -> 5.037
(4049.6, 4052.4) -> 4.759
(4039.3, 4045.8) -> 4.069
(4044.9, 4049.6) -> 4.341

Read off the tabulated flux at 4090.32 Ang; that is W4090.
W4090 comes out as 7.466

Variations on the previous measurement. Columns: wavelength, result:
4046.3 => 4.341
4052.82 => 5.037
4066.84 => 4.79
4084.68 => 6.929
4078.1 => 6.532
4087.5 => 7.028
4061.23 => 5.685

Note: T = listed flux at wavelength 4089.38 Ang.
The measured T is 7.358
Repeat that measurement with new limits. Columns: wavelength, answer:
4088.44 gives 7.218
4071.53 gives 5.594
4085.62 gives 6.851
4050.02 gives 4.759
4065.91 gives 4.728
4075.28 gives 6.036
